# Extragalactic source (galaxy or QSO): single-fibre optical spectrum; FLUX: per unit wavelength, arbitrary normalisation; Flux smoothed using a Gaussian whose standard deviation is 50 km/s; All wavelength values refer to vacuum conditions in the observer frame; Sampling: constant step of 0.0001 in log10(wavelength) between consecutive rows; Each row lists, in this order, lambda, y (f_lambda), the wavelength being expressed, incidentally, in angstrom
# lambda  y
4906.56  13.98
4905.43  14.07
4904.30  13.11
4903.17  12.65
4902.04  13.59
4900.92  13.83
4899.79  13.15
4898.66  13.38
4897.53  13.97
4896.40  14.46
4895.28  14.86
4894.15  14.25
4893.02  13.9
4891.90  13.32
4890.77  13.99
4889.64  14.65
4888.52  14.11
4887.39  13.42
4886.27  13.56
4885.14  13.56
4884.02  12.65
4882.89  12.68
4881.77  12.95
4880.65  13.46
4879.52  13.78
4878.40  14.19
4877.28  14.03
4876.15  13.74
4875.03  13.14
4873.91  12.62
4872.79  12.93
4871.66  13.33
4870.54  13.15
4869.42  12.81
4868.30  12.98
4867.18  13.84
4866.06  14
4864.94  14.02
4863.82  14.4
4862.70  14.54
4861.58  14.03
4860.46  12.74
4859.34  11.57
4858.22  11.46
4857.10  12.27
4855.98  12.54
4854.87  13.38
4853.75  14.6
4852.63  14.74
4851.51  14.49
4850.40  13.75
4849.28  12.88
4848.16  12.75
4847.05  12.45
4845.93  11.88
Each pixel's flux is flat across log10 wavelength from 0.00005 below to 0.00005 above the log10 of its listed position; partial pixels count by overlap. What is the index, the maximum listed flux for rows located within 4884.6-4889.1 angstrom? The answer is 14.11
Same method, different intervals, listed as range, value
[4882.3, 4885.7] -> 13.56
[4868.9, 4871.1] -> 13.15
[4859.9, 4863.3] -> 14.54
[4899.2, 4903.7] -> 13.83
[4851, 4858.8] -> 14.74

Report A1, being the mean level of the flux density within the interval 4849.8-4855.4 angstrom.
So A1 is 14.2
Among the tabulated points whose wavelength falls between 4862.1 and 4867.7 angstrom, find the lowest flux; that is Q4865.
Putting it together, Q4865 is 13.84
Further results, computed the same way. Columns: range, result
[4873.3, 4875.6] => 12.62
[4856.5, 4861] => 11.46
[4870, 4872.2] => 13.15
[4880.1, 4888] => 12.65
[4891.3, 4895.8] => 13.32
